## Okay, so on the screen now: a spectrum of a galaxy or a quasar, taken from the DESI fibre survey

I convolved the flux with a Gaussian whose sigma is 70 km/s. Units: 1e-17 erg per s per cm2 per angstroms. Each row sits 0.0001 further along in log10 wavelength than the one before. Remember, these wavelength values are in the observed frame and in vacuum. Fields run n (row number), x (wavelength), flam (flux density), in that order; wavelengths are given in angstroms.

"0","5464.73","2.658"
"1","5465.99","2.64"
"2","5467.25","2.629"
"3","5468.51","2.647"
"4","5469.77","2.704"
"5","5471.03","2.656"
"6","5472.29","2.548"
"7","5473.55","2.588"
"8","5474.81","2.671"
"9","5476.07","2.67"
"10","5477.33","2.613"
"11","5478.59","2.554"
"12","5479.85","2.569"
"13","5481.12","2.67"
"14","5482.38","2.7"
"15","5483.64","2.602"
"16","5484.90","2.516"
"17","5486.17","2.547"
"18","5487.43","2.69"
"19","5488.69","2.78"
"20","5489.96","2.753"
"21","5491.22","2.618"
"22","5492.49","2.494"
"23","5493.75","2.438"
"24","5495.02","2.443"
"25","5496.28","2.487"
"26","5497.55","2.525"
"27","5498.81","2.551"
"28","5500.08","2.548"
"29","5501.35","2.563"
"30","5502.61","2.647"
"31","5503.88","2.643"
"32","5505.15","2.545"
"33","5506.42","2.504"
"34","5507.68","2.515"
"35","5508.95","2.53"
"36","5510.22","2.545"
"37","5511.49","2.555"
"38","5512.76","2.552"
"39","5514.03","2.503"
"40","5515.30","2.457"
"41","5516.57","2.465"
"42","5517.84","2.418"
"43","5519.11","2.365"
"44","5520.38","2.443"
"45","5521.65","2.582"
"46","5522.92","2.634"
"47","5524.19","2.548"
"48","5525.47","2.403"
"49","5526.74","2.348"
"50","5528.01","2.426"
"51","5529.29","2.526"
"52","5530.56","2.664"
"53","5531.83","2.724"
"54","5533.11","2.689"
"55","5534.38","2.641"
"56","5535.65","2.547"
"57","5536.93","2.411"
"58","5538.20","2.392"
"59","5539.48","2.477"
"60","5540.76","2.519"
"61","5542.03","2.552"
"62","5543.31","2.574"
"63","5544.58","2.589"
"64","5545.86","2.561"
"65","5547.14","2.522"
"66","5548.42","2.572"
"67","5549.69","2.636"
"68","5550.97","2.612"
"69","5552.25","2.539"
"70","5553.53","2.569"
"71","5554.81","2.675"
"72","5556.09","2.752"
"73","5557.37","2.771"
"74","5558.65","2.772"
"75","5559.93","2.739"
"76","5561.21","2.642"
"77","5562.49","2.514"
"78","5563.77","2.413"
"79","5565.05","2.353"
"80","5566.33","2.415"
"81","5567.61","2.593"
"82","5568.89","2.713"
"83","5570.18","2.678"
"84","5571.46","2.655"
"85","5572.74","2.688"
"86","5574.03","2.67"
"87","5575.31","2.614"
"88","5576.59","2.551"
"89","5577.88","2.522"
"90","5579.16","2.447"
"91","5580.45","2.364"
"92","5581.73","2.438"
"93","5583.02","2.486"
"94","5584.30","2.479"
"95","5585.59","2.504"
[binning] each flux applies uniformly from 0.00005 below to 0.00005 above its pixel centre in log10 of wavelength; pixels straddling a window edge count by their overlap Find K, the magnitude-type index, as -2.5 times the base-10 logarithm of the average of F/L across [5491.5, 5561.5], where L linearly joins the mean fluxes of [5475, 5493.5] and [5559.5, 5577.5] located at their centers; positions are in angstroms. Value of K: 0.022 mag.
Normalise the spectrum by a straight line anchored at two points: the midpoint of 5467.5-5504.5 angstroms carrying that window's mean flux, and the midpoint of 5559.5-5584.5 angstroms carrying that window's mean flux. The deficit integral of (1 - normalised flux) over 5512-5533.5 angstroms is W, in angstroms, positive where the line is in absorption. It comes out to 0.6 angstroms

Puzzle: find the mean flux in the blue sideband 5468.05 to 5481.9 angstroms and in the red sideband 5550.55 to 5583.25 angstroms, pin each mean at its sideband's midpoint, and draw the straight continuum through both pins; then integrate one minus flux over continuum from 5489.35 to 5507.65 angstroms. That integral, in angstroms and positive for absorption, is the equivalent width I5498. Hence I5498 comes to 0.4 angstroms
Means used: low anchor 2.63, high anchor 2.58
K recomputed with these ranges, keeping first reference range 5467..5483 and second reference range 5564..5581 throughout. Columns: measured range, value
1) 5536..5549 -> 0.027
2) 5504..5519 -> 0.041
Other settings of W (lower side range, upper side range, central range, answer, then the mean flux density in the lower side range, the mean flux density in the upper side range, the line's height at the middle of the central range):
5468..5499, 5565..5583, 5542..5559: -0.36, 2.6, 2.55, 2.57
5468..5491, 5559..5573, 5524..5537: 0.31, 2.64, 2.58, 2.61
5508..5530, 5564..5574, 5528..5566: -0.58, 2.49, 2.58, 2.54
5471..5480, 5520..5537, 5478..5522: 0.50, 2.61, 2.55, 2.58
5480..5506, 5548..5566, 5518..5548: 0.86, 2.59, 2.61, 2.6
